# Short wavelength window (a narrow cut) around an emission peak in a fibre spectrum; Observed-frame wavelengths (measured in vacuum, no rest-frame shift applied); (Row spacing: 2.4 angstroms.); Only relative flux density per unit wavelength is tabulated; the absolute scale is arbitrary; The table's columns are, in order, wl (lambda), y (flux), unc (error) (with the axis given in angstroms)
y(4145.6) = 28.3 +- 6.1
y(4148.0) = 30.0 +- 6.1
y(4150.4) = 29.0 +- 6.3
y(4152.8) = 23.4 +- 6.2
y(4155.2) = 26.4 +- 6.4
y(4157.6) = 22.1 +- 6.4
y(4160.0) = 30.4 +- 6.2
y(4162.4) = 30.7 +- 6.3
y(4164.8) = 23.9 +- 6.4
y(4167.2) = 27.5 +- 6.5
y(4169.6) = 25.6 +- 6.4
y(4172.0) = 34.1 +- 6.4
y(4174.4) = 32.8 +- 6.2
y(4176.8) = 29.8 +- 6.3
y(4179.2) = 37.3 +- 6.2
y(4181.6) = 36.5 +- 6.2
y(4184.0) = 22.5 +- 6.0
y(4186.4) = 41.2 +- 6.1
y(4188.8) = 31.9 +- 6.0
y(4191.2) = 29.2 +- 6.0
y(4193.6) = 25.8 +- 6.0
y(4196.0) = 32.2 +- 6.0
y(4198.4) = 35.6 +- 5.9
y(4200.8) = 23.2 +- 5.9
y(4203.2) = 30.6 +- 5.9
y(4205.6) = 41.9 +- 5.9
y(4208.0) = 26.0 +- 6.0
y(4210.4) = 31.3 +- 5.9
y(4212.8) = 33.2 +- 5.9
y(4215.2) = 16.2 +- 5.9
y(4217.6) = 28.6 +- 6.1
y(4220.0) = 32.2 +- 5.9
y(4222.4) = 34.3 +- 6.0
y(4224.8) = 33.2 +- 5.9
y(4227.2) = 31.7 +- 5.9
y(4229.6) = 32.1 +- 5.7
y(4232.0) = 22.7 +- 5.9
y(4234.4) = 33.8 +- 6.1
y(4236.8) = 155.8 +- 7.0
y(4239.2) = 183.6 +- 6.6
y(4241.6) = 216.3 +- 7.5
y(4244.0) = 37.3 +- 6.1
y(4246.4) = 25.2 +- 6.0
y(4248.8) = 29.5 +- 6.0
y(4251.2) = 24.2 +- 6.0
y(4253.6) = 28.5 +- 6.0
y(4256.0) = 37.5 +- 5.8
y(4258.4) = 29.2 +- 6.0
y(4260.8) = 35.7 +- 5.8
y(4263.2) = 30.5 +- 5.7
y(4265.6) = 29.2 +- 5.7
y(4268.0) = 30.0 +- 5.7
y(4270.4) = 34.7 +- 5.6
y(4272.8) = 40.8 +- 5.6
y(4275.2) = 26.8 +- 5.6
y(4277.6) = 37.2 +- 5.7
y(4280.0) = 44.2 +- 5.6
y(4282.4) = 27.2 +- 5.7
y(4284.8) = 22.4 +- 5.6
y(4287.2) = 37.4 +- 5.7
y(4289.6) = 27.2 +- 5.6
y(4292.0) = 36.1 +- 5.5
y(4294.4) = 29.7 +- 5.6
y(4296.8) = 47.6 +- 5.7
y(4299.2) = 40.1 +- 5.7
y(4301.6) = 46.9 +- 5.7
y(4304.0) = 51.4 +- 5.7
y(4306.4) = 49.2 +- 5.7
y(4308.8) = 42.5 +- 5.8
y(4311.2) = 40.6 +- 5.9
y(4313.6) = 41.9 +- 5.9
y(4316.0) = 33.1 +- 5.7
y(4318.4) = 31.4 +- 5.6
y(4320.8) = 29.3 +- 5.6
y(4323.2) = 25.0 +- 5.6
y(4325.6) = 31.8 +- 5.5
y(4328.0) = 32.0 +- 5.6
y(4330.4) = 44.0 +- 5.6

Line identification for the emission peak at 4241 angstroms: [O II]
